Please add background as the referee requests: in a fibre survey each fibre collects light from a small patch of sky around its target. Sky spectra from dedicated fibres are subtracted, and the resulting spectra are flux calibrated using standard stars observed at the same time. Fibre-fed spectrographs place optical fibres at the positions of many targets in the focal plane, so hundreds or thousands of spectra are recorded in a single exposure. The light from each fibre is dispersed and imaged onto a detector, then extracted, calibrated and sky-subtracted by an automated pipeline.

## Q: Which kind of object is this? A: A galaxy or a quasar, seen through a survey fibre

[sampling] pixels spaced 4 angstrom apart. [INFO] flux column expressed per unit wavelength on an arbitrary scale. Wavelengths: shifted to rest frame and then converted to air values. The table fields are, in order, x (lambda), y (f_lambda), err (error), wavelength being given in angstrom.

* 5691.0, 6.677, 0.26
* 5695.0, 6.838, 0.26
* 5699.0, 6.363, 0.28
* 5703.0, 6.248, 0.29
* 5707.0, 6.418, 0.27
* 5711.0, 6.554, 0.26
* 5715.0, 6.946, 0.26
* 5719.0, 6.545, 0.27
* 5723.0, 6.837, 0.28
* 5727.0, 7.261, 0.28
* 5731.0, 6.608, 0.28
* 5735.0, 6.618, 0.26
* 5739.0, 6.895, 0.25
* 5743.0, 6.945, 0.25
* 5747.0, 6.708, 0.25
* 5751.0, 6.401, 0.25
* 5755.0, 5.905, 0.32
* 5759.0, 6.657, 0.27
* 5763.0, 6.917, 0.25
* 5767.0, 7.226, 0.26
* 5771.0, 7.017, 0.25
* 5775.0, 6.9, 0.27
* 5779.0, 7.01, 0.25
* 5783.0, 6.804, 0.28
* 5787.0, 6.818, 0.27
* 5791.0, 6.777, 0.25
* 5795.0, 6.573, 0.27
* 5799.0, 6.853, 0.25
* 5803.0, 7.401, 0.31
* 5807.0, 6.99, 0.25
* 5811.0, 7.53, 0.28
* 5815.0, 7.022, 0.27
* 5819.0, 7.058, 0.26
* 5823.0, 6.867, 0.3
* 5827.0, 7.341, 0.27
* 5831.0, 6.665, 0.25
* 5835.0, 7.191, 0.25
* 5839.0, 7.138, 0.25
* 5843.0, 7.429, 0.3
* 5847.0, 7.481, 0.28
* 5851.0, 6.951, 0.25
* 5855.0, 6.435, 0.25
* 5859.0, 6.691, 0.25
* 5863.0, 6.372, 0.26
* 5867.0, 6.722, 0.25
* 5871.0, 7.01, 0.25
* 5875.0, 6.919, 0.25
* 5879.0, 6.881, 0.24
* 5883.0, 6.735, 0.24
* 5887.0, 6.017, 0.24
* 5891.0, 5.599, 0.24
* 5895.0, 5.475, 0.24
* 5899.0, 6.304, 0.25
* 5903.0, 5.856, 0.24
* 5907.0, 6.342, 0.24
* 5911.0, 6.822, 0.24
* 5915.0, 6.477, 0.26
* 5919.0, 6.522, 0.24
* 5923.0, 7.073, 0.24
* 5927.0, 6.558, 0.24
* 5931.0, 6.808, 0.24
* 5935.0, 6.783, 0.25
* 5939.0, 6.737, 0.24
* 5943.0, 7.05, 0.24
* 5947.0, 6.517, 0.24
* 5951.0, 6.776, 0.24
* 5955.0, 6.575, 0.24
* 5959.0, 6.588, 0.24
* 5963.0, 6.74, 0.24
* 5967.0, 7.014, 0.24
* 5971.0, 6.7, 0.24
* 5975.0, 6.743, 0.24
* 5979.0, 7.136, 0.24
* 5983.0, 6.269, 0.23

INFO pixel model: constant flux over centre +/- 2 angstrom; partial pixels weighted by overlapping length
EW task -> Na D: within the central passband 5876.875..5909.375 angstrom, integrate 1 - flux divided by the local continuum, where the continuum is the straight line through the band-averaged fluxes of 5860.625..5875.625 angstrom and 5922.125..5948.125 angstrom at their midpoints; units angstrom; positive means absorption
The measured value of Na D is 2.86 angstrom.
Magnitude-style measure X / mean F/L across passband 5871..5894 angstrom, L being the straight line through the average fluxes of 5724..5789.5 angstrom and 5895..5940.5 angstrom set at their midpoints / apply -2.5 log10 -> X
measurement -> 0.02 mag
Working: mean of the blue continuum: 6.79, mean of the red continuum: 6.52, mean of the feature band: 6.44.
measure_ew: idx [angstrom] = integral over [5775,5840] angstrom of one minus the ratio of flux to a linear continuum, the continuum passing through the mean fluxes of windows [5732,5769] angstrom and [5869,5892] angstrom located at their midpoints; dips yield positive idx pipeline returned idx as -3.5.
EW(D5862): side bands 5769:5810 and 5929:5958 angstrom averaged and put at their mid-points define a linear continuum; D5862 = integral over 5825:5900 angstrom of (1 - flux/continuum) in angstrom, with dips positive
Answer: 1.5 angstrom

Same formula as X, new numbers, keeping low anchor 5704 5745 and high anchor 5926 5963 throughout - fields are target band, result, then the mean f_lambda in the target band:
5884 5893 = 0.14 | 5.91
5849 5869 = 0.02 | 6.63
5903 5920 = 0.04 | 6.46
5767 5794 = -0.03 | 6.9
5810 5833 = -0.05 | 7.06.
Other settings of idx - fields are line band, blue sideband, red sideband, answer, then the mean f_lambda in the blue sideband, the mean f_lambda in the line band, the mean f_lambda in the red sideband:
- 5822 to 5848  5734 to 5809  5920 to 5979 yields -1.4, 6.81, 7.16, 6.77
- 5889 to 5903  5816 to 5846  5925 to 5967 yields 2.2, 7.11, 5.8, 6.73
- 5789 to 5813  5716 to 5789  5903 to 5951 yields -1.0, 6.78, 7.02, 6.67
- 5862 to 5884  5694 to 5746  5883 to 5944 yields -1.0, 6.7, 6.79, 6.43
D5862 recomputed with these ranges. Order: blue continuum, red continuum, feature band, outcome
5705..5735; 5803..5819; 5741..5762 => 1.1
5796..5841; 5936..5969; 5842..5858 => 0.0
